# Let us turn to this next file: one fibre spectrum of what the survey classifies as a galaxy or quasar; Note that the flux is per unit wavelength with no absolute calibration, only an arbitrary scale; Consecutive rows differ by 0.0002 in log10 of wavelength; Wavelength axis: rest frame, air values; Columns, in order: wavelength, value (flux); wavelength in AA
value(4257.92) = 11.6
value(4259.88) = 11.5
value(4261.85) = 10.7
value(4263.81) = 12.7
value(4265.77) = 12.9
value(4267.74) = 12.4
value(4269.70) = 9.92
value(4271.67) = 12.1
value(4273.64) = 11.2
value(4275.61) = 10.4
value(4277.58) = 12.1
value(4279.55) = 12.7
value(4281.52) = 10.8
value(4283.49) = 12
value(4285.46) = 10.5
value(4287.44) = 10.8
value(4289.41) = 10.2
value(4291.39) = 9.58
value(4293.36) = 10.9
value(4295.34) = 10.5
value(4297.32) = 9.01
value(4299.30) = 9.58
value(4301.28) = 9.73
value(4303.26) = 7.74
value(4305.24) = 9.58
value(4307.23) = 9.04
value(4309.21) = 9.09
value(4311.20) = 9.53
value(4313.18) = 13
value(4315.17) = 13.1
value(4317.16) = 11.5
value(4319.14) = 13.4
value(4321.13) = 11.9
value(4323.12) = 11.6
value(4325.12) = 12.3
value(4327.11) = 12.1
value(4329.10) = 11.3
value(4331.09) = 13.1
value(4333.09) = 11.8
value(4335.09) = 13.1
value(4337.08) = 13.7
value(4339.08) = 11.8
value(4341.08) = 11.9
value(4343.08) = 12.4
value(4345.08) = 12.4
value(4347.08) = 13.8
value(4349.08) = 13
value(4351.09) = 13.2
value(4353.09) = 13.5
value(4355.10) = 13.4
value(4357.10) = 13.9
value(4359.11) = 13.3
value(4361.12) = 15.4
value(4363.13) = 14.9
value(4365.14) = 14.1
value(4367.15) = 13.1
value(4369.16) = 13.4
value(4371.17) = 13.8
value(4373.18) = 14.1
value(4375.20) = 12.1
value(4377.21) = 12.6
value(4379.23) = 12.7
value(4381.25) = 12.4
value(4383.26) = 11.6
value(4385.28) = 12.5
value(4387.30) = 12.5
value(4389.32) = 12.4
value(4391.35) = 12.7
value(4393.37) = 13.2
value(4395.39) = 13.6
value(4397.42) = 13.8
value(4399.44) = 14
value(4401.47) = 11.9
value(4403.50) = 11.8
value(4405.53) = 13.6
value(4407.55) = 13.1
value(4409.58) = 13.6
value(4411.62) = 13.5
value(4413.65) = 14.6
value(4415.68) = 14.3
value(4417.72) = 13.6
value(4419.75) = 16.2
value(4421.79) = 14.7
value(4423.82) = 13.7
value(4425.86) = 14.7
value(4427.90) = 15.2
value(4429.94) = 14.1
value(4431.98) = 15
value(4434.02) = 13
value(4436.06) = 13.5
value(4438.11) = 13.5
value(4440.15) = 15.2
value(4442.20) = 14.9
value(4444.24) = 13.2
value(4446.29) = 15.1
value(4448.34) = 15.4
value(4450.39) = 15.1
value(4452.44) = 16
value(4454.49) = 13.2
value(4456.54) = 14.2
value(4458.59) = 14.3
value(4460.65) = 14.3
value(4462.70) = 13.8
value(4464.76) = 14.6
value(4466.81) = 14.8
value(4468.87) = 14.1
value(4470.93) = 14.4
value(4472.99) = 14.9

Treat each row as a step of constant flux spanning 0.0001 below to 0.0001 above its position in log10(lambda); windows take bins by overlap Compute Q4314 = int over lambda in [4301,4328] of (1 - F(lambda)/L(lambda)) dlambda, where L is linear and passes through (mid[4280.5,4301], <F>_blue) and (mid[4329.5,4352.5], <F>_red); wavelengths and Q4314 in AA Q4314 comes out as 1.2 AA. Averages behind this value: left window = 10.4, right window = 12.7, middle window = 11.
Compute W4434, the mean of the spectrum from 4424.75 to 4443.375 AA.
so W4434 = 14.3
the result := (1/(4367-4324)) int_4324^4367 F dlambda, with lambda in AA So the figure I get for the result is 13.1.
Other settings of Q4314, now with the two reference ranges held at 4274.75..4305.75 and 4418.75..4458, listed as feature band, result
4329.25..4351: -1.6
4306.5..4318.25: 0.1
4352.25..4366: -2.0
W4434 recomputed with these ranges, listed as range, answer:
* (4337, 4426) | 13.3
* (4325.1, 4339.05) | 12.5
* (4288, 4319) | 10.2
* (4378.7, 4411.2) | 12.9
